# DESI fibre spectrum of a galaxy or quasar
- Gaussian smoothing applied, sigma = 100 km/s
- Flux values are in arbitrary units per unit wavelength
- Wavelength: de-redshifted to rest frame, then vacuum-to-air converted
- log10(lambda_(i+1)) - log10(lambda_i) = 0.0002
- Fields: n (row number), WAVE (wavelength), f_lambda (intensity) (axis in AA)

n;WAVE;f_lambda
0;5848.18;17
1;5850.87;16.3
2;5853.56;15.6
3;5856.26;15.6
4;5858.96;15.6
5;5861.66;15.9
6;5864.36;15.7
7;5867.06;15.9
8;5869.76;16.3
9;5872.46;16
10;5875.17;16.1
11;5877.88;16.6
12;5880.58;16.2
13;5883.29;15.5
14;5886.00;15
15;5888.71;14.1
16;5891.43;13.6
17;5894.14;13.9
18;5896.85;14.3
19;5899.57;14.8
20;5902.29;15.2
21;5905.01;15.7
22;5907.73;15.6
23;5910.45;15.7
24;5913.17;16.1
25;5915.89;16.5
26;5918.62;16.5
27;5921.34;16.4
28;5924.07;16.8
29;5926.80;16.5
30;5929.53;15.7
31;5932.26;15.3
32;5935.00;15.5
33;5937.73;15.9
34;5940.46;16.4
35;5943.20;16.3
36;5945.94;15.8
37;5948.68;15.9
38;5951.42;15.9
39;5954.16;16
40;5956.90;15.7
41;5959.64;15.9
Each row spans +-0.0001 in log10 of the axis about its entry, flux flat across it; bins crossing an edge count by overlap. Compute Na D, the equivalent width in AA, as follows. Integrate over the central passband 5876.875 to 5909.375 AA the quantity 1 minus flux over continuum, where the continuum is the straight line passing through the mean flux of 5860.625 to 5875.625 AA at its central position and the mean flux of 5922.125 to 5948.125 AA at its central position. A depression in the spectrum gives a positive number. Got 1.96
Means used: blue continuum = 16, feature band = 15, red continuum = 16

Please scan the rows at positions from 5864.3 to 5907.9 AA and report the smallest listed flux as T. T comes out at 13.6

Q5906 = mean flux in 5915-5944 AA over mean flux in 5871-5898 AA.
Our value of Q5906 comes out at 1.07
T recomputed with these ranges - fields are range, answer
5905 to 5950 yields 15.3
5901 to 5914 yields 15.2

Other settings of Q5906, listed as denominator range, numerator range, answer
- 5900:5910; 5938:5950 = 1.04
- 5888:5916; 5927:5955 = 1.06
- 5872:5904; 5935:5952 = 1.06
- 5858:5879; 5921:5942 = 1.00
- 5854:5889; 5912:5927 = 1.04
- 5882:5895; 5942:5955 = 1.11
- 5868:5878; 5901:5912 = 0.96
